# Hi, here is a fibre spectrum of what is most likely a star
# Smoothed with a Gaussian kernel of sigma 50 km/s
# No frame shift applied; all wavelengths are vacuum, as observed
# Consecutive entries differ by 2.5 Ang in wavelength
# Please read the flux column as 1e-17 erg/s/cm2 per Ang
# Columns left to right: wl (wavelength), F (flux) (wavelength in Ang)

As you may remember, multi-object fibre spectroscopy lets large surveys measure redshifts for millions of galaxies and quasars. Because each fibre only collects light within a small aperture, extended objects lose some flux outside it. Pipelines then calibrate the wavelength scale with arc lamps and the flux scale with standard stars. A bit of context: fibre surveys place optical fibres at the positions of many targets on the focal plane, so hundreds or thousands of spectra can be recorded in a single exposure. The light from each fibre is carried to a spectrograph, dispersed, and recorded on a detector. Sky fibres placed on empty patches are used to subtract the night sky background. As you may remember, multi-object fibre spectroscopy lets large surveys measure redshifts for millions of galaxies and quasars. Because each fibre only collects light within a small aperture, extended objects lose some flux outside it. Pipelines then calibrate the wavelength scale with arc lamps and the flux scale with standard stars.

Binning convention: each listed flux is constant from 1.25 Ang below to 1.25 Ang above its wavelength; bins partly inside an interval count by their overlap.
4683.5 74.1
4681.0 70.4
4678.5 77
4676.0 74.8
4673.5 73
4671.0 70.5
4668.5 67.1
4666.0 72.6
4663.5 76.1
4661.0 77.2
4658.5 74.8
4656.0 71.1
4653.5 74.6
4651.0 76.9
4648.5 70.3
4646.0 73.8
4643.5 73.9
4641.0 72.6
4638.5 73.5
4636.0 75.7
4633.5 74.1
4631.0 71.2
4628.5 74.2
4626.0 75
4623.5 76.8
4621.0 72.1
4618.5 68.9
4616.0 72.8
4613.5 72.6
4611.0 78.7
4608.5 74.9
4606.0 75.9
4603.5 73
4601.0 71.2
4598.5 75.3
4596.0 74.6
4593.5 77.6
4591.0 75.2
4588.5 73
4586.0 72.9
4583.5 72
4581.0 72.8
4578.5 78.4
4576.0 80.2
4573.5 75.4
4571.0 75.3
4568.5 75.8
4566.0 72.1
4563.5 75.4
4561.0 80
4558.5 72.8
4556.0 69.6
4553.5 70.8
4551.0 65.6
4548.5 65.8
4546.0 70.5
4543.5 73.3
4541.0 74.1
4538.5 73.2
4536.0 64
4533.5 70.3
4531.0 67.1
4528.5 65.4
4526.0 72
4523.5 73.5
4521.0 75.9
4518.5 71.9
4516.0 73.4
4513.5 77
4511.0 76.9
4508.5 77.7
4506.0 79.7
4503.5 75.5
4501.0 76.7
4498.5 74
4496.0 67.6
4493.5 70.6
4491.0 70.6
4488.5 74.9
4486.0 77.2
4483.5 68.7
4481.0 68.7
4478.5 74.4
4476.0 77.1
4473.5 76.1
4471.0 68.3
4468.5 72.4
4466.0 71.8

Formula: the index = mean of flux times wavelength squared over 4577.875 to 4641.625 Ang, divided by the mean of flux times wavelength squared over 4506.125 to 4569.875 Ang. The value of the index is 1.06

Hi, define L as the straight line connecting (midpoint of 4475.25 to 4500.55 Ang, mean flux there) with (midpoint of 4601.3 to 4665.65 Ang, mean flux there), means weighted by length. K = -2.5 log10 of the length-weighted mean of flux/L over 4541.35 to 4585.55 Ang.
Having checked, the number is 0.00 mag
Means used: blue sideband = 72.4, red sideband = 74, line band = 73.3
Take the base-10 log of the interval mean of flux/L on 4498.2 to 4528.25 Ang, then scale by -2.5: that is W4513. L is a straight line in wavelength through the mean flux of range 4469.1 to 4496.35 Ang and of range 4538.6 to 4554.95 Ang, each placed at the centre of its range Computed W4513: -0.06 mag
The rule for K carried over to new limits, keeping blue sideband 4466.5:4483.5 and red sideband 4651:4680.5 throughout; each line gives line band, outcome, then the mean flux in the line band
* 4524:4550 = 0.05 mag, 69.6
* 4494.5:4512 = -0.04 mag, 75.4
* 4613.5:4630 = 0.00 mag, 73.2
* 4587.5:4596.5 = -0.03 mag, 75.2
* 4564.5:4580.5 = -0.04 mag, 76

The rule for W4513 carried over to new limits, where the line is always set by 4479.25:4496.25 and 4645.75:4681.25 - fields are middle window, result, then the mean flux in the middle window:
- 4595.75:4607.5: -0.02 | 74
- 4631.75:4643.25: -0.01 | 73.8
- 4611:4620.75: 0.01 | 72.4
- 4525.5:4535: 0.06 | 68.3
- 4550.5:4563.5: 0.00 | 72.5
